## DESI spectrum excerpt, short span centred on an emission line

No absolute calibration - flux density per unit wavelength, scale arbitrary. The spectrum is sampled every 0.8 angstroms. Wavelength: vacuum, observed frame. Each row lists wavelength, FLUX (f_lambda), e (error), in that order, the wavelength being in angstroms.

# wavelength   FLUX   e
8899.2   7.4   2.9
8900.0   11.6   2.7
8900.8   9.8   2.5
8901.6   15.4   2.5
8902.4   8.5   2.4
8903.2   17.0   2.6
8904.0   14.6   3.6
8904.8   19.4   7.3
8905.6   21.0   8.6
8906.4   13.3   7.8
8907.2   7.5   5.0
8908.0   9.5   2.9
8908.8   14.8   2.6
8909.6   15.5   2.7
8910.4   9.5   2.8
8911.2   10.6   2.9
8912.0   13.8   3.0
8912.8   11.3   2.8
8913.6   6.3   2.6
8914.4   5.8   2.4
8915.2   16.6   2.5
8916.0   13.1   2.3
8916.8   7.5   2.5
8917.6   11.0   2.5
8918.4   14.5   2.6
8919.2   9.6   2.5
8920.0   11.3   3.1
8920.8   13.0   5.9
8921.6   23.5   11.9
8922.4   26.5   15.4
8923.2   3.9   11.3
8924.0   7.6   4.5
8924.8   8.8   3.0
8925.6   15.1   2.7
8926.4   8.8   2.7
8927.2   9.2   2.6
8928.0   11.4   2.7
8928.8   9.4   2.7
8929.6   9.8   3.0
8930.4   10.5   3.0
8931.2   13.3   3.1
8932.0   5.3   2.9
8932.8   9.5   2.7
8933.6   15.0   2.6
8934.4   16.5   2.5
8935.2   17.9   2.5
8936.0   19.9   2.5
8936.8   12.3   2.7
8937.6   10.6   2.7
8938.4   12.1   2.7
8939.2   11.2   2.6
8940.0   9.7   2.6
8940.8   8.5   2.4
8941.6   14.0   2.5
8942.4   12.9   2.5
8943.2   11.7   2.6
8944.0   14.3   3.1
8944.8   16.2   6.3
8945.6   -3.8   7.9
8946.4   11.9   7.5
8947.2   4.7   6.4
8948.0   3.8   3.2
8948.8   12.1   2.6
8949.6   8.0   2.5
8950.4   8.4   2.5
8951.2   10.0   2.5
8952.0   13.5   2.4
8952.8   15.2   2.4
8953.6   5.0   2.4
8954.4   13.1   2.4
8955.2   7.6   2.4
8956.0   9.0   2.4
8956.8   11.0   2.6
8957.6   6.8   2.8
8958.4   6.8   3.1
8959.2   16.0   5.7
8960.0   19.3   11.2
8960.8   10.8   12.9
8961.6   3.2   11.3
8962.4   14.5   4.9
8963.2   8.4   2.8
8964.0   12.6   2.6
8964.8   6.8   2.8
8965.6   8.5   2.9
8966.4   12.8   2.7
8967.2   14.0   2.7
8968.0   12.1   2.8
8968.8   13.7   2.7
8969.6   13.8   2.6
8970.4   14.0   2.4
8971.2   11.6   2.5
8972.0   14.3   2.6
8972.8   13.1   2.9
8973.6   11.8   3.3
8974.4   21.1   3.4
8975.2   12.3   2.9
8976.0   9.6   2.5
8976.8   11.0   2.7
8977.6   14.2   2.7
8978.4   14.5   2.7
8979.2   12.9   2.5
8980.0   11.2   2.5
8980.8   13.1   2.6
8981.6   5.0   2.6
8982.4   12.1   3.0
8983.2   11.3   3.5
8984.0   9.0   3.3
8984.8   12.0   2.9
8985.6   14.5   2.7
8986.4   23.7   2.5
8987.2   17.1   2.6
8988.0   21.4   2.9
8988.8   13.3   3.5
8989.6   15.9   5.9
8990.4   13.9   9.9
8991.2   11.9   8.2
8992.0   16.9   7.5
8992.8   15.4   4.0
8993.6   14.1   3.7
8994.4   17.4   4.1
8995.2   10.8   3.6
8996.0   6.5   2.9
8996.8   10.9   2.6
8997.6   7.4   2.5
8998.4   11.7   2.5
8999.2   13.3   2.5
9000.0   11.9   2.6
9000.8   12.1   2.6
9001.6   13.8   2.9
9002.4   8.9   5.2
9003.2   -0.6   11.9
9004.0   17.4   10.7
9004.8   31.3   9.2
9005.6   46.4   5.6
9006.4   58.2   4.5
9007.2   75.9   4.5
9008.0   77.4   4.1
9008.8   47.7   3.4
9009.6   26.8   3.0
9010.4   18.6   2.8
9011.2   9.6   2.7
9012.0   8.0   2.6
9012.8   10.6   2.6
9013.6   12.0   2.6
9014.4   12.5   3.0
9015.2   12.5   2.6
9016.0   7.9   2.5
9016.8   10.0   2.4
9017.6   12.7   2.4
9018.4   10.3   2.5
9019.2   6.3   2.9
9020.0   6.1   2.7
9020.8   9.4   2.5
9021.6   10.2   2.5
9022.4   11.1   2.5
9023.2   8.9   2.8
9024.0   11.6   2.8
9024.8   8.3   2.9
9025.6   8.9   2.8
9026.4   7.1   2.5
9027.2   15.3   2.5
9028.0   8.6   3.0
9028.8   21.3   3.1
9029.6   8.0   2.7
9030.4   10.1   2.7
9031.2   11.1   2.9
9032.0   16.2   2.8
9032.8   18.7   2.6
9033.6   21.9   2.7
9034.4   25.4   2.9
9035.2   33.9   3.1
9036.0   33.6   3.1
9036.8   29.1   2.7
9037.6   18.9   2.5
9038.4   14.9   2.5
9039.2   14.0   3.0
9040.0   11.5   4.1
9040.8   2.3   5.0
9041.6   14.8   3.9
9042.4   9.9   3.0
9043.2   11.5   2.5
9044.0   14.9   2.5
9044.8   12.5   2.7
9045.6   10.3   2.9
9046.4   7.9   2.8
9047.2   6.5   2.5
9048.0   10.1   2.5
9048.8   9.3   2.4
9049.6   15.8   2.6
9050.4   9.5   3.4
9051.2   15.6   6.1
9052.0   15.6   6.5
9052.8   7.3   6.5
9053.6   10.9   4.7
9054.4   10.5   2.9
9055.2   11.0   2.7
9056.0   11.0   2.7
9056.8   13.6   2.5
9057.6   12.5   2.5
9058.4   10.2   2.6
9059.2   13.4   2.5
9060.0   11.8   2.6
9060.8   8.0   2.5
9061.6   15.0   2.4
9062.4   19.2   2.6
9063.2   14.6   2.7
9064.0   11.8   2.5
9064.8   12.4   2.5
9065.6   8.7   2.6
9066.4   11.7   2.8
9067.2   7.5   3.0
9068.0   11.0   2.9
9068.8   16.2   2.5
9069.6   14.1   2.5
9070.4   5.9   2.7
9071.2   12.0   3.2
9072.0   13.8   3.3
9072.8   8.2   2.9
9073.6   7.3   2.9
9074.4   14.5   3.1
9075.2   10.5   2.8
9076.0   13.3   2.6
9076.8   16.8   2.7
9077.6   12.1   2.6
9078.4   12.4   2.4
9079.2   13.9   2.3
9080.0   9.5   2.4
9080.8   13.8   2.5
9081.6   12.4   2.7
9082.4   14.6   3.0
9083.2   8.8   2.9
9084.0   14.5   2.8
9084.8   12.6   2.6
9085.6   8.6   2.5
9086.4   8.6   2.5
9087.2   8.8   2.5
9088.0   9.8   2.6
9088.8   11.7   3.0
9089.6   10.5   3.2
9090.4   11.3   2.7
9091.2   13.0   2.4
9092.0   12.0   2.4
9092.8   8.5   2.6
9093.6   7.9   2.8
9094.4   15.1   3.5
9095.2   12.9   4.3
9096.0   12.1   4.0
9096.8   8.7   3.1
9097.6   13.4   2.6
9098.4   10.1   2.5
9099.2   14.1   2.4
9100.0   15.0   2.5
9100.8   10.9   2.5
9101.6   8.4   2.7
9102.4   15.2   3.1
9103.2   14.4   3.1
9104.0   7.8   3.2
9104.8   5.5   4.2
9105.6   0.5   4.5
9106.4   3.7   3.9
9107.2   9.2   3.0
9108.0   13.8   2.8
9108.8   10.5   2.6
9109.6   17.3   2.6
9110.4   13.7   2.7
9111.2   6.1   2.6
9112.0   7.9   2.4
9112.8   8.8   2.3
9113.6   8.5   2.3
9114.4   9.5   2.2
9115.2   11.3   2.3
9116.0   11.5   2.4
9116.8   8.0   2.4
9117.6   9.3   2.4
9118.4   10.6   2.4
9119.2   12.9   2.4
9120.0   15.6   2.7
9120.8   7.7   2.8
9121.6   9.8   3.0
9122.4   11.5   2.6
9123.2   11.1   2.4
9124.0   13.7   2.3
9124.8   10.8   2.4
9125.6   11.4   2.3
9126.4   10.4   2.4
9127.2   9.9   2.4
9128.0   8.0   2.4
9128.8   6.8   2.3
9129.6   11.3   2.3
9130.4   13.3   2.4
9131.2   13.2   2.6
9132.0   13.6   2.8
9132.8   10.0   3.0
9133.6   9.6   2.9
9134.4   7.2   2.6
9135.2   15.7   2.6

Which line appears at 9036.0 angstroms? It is [N II] 6583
